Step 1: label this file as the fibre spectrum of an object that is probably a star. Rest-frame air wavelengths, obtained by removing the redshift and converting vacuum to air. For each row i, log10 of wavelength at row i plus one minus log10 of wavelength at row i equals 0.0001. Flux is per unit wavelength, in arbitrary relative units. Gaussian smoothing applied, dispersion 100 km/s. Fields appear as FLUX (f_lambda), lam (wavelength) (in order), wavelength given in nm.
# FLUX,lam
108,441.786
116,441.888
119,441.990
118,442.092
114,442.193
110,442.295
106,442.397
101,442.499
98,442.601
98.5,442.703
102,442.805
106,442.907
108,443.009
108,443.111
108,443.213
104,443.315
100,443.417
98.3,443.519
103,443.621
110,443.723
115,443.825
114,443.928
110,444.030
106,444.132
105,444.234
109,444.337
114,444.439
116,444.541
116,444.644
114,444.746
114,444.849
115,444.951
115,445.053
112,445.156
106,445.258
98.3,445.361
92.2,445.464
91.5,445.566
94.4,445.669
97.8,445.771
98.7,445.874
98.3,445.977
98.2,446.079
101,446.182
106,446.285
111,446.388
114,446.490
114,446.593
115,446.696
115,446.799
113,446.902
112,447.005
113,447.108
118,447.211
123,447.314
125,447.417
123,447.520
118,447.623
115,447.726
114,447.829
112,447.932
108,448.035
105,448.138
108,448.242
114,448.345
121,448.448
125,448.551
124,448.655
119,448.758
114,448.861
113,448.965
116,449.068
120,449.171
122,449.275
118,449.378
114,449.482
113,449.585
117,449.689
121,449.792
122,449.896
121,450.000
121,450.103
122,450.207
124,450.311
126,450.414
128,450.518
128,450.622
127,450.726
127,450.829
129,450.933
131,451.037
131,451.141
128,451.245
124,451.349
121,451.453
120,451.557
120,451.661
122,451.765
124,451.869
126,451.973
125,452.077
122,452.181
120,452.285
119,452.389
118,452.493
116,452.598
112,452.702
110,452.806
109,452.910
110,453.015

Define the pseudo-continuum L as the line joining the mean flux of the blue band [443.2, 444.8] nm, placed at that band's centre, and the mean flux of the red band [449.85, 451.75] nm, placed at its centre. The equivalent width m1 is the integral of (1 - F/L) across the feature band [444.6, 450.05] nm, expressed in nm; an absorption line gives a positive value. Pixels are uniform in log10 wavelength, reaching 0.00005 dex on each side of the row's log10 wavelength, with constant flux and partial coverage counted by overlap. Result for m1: 0.20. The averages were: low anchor 109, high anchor 125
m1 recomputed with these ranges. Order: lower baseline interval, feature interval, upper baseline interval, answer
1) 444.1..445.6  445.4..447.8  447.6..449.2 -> 0.06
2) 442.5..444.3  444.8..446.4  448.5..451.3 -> 0.12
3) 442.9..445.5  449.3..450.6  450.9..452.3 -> 0.00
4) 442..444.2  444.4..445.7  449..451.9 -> 0.04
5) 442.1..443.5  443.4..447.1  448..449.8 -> 0.07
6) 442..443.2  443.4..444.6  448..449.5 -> 0.00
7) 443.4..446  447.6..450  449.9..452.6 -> 0.02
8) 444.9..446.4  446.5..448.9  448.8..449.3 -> -0.11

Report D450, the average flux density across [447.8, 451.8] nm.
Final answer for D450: 120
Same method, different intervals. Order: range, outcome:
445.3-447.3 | 106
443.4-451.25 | 114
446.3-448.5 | 115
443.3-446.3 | 106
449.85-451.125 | 126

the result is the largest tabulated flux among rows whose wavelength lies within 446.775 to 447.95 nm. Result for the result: 125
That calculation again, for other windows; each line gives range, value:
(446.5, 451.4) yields 131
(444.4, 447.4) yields 123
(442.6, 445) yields 116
